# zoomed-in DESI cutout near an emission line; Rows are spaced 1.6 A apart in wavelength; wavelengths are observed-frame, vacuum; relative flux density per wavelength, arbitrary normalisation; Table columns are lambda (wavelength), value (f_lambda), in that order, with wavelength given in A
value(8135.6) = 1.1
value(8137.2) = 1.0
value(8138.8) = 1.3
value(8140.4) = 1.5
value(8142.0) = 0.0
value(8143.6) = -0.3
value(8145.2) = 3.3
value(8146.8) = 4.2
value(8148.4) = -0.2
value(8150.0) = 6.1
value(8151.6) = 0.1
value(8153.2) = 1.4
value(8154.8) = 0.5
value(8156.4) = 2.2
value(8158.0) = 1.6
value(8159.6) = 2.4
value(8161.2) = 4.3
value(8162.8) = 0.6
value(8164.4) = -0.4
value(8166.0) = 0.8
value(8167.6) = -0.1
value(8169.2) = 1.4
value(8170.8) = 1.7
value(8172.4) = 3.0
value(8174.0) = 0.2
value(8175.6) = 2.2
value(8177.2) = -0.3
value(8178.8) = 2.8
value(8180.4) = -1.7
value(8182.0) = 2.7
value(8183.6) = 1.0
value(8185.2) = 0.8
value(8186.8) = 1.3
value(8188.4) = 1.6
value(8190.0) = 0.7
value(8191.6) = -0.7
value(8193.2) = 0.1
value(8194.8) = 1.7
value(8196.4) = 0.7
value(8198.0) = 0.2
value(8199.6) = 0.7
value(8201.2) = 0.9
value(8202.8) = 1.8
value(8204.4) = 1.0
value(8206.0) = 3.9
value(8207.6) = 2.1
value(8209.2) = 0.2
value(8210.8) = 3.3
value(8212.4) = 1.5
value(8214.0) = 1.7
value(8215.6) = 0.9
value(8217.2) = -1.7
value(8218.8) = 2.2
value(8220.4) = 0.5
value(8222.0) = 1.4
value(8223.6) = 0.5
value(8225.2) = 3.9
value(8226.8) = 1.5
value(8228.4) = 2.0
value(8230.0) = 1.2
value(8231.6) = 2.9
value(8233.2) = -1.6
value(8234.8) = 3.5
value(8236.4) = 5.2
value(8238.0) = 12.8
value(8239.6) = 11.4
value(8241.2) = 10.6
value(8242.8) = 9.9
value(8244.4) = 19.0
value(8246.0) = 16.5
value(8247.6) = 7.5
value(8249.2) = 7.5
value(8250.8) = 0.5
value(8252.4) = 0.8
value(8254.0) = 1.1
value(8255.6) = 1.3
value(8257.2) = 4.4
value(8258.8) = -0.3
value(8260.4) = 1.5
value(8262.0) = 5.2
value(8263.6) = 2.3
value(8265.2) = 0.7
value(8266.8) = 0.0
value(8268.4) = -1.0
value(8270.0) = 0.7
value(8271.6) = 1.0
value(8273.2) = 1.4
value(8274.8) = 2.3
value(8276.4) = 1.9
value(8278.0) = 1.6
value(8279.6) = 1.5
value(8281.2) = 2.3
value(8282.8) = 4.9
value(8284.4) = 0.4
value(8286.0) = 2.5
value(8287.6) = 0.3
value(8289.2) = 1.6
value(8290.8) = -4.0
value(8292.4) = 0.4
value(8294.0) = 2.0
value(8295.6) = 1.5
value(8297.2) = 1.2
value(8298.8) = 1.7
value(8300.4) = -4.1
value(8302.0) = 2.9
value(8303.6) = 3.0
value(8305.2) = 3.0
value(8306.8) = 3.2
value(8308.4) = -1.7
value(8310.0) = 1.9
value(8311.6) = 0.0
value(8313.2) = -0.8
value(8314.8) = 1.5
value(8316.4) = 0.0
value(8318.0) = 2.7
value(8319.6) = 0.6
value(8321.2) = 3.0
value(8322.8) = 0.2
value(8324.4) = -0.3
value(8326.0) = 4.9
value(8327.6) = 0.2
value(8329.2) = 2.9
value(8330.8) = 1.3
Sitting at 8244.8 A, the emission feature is [O II] 3727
